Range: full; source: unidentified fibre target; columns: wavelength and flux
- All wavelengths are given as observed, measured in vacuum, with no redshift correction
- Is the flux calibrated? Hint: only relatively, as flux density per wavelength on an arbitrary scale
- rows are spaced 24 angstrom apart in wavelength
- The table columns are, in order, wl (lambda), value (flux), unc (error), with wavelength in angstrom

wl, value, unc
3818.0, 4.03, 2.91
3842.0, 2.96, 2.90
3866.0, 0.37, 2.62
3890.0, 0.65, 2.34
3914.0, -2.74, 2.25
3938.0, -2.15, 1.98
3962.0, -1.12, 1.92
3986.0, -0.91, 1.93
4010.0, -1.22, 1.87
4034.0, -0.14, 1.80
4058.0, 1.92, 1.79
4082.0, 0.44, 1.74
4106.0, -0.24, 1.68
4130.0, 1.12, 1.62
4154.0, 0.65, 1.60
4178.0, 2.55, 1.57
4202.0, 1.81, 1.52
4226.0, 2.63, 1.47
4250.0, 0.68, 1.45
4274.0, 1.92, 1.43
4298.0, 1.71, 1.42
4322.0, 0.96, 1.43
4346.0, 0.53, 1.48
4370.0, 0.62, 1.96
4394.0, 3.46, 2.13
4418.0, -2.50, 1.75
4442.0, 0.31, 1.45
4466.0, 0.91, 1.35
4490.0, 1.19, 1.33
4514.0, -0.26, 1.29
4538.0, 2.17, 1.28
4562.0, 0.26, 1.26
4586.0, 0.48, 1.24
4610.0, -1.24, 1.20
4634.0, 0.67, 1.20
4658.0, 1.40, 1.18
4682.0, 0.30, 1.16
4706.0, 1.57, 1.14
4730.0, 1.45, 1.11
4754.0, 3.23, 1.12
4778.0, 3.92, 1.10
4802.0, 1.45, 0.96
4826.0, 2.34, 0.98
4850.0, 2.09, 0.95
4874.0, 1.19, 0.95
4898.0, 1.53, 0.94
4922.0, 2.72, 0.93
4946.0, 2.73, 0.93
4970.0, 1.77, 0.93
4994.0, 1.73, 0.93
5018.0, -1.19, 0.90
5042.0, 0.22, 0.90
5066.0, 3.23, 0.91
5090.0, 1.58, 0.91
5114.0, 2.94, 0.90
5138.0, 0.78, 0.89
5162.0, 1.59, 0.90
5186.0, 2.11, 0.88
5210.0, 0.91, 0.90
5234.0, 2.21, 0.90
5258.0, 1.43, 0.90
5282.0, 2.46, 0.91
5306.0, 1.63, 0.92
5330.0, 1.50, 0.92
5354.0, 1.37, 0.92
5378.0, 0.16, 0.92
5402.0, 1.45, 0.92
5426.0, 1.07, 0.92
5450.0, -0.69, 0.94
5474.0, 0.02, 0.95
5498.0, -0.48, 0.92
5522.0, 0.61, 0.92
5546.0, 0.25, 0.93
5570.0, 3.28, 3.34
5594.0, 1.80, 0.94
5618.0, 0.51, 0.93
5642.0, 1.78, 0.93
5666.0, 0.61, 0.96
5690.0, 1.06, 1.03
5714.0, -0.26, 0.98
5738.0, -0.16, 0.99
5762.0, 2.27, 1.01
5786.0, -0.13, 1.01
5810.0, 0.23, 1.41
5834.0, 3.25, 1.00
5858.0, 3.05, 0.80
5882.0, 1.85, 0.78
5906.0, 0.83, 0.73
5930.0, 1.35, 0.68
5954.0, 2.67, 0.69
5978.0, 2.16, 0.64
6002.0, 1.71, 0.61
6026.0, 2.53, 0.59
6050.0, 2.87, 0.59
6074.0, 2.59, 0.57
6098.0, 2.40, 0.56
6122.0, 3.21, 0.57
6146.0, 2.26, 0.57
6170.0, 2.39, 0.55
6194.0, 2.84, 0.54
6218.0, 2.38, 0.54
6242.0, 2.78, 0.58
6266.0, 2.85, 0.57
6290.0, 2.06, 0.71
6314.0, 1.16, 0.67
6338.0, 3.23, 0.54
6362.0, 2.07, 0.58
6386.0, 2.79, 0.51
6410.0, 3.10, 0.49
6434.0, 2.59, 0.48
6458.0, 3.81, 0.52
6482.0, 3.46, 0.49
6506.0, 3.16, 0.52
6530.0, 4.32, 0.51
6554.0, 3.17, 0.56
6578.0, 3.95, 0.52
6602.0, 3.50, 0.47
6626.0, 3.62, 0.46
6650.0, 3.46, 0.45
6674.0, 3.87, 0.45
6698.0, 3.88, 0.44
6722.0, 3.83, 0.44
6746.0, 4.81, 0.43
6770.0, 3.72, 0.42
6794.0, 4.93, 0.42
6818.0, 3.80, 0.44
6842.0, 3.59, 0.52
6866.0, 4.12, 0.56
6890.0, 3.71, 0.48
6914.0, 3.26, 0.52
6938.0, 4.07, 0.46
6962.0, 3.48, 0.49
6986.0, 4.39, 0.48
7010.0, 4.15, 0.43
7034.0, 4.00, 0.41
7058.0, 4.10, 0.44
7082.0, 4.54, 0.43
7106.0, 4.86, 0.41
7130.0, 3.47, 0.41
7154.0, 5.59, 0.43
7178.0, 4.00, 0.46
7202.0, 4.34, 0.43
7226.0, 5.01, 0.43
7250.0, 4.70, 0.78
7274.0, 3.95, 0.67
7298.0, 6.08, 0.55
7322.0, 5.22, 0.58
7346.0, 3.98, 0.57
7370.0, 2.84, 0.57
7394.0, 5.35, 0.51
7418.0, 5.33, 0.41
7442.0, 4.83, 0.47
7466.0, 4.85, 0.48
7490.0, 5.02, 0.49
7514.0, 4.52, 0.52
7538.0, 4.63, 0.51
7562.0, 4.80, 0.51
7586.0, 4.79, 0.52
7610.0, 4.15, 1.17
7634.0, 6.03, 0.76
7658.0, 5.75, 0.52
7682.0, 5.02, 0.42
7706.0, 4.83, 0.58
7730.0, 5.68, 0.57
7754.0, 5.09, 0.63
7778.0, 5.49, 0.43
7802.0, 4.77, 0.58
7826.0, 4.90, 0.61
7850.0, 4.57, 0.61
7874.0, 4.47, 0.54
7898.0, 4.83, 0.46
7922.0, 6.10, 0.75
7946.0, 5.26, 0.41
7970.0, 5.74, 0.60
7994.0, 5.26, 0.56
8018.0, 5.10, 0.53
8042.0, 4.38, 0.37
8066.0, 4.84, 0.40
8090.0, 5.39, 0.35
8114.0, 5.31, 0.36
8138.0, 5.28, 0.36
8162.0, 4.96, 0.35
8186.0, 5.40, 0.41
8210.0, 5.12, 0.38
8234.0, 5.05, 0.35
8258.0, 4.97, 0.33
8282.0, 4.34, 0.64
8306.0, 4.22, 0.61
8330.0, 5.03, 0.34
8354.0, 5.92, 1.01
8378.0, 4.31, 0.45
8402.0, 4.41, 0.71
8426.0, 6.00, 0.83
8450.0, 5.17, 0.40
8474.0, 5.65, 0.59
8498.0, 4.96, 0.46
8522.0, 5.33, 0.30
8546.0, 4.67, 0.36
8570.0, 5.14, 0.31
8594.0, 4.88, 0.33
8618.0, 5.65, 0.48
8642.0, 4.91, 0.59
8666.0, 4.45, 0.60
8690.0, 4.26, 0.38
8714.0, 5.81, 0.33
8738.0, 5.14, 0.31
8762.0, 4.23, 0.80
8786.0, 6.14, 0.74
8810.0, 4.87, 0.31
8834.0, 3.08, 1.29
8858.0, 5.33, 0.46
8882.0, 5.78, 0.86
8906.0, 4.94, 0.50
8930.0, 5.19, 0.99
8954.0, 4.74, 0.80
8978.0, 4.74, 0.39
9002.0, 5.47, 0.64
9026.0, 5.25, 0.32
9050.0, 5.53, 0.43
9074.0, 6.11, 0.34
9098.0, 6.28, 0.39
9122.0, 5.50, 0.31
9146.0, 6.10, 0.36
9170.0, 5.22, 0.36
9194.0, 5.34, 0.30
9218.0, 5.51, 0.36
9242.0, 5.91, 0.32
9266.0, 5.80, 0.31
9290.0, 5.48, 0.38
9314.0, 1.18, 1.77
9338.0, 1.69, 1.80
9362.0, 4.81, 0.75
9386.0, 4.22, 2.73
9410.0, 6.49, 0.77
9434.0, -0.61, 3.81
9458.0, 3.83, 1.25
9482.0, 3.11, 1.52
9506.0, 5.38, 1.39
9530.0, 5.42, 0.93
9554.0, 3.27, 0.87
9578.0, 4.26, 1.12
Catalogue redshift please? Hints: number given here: 0.619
